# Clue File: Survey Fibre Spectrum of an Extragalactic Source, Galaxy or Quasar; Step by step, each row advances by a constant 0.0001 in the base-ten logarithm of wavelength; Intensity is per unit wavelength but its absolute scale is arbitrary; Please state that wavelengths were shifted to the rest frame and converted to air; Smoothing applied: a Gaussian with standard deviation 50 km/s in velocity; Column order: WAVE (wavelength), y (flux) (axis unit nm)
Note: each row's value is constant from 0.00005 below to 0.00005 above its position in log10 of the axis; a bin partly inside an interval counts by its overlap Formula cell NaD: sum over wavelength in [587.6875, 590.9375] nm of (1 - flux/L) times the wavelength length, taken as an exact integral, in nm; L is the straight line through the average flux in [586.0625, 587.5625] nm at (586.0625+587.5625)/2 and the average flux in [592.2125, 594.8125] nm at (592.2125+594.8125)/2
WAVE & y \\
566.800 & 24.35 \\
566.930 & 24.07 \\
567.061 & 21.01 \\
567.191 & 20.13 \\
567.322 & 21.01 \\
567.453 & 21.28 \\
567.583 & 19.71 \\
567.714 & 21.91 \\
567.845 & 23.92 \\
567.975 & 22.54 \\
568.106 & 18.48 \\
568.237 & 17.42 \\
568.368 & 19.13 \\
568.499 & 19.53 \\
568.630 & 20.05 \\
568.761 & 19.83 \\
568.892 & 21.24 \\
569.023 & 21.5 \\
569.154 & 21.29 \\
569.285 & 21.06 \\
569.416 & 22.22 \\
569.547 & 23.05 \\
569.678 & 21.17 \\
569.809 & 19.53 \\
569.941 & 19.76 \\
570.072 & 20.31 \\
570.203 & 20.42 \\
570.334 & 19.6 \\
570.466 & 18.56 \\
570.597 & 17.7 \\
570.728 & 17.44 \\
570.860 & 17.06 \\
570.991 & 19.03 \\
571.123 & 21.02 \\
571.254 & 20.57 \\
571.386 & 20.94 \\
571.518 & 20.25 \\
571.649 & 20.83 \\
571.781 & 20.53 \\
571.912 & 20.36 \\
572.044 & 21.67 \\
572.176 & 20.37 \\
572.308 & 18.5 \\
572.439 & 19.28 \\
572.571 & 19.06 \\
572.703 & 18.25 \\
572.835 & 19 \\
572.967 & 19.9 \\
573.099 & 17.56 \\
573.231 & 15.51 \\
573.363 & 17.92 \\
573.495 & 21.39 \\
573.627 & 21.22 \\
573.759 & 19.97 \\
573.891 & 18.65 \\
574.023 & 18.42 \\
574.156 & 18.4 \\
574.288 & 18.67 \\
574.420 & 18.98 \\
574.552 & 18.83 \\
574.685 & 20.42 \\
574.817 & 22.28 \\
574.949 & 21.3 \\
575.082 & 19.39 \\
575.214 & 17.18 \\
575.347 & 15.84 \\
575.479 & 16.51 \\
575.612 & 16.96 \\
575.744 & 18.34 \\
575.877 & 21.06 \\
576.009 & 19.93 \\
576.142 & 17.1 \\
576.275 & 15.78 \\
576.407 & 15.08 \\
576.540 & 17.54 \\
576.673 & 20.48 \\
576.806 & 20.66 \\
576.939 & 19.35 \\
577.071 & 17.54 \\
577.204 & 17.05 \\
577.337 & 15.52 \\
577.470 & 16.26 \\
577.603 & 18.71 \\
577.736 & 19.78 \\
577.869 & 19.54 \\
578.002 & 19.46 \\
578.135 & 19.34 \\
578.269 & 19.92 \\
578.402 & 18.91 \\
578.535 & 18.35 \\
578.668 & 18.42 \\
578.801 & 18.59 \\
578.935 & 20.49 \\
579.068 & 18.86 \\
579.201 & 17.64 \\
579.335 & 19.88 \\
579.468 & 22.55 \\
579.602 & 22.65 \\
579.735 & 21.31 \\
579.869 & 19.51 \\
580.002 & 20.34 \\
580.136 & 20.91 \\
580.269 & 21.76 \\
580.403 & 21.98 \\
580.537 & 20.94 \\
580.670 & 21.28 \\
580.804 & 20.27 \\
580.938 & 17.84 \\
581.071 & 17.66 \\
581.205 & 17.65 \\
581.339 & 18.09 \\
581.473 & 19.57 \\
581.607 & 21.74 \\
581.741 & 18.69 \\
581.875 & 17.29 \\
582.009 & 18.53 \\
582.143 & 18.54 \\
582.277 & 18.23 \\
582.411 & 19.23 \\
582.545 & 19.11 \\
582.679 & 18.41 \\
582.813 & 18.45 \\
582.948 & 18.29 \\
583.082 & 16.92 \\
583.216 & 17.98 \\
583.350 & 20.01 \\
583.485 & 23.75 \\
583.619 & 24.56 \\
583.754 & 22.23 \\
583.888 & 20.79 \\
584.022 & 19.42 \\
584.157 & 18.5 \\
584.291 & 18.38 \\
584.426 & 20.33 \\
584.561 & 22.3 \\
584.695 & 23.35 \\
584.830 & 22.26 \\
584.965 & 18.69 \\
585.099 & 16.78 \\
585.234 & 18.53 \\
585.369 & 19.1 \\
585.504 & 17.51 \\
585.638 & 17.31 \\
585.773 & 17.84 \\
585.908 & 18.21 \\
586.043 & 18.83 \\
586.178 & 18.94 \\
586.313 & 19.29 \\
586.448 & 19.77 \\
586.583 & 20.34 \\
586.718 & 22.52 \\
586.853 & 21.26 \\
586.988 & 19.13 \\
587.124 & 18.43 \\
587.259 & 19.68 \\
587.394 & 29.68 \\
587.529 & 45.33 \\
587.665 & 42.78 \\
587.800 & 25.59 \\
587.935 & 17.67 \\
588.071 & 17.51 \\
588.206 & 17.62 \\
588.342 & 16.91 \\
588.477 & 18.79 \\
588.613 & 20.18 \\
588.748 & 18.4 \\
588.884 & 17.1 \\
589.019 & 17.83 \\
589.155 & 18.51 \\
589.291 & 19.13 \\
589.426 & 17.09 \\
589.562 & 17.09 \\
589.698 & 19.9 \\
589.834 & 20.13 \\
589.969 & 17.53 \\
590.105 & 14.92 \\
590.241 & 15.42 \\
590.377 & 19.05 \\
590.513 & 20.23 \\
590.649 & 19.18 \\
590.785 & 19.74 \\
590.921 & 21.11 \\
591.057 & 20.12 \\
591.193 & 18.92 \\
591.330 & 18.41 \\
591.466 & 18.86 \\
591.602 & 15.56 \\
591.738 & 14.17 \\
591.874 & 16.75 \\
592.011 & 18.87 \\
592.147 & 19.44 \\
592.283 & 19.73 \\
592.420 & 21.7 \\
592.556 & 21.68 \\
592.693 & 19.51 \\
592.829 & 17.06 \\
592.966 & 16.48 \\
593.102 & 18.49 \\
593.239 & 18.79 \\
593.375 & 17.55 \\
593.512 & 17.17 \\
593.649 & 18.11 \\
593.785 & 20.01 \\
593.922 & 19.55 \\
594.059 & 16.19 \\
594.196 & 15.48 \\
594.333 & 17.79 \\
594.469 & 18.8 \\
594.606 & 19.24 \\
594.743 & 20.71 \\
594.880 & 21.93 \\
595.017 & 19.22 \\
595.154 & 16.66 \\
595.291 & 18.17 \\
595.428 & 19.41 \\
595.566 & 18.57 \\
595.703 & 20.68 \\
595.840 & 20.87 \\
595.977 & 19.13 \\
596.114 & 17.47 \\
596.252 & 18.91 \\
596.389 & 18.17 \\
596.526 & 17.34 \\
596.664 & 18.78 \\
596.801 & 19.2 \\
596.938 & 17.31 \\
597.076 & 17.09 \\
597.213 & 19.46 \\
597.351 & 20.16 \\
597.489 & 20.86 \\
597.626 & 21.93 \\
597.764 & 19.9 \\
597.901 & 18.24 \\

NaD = 0.33 nm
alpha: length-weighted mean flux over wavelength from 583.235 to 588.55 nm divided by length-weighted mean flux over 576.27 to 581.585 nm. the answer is 1.10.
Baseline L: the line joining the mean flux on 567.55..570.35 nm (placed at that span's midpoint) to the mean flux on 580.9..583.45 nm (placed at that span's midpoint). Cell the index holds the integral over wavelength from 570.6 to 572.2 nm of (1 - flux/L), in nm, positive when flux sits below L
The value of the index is 0.03 nm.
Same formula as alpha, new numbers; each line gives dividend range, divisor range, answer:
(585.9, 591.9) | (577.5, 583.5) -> 1.03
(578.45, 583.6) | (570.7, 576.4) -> 1.03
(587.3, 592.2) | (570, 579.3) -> 1.06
